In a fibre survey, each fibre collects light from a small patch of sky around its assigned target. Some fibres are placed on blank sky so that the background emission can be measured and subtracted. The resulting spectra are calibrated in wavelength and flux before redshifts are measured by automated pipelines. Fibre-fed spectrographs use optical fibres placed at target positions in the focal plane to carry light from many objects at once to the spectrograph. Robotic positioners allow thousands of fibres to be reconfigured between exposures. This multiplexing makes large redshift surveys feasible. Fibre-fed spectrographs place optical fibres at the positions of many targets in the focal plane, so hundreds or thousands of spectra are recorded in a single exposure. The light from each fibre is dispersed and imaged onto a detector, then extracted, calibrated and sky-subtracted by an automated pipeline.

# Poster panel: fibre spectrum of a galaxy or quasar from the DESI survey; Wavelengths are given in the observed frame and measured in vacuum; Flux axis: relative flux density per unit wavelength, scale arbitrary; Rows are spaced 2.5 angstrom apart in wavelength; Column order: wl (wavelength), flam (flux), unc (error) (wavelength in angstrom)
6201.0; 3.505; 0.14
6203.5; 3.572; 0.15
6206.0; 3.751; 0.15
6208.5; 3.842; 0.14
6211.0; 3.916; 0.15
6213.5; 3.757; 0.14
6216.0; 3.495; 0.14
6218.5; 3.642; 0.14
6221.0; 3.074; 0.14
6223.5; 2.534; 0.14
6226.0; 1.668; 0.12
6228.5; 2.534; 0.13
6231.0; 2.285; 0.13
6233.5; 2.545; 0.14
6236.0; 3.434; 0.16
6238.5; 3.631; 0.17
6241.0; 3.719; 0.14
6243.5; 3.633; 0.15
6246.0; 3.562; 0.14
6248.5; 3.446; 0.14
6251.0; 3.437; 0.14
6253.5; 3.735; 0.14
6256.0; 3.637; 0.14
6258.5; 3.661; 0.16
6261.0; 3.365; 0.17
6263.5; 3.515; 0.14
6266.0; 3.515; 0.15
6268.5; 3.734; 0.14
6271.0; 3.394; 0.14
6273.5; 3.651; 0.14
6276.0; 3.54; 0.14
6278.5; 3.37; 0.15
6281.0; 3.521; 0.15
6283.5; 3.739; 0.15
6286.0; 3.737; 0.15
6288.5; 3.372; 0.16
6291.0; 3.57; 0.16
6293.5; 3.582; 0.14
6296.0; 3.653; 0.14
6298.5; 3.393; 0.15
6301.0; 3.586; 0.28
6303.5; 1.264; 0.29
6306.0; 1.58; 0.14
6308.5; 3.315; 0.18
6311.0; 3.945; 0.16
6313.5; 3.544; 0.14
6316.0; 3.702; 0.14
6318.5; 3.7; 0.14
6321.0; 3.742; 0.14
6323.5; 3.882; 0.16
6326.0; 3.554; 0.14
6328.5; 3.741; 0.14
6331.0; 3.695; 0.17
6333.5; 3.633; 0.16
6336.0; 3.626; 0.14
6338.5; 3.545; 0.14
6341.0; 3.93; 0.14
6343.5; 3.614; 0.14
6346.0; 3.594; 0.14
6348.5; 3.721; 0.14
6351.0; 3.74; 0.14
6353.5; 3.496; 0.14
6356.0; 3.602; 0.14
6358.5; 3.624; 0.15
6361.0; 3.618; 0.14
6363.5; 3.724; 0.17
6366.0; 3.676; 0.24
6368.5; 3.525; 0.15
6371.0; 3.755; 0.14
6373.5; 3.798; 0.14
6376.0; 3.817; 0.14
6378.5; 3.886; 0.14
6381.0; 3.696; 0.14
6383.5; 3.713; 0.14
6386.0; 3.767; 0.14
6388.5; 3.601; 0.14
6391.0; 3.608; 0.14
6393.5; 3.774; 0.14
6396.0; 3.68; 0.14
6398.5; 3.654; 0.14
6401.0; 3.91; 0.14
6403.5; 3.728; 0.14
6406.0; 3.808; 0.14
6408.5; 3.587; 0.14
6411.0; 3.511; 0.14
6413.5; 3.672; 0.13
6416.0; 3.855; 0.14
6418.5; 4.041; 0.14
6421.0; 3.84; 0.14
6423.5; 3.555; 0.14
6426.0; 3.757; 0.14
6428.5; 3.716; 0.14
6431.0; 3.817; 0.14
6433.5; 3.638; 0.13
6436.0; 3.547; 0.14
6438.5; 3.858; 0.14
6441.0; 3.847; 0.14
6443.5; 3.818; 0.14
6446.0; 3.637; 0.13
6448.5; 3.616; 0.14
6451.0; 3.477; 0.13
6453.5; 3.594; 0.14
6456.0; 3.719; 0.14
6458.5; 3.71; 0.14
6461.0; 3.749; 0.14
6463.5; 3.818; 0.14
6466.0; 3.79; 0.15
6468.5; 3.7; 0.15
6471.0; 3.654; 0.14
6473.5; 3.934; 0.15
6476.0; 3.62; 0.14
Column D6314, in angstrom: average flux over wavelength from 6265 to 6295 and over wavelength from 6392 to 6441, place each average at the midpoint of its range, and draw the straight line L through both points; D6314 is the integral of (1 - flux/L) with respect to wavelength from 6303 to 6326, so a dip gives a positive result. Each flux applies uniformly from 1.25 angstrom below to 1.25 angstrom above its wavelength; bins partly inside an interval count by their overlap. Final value 2.2 angstrom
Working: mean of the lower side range 3.56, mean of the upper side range 3.74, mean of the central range 3.27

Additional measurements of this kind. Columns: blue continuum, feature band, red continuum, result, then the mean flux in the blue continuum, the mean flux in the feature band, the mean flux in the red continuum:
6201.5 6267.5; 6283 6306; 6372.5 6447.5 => 1.7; 3.35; 3.21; 3.74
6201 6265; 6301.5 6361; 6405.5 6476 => 0.8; 3.34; 3.47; 3.72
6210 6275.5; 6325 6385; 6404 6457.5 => -2.1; 3.33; 3.68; 3.71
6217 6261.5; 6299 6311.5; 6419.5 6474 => 2.4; 3.2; 2.7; 3.72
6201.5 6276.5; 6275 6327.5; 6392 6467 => 1.4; 3.37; 3.4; 3.72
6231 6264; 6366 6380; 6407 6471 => -0.5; 3.44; 3.75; 3.71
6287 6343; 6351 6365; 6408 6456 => -0.4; 3.44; 3.63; 3.71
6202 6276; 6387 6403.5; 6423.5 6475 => -0.4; 3.37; 3.71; 3.72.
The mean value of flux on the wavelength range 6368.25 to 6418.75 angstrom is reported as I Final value 3.73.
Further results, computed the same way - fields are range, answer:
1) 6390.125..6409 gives 3.73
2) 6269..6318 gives 3.35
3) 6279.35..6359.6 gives 3.5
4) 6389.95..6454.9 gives 3.71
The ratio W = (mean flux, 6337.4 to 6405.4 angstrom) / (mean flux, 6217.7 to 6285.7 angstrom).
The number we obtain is 1.1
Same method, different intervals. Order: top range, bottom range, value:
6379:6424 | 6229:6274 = 1.09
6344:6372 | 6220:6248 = 1.22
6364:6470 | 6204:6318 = 1.11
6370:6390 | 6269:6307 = 1.14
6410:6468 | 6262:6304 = 1.08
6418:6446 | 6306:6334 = 1.05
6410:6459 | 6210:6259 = 1.14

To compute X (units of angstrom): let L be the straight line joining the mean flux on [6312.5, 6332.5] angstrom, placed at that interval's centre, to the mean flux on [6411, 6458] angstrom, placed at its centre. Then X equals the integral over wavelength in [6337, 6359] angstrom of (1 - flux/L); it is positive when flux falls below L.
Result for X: 0.3 angstrom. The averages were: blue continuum 3.7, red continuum 3.72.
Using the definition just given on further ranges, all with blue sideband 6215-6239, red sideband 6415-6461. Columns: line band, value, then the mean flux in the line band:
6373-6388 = -1.2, 3.77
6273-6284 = -1.7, 3.55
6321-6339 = -2.2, 3.68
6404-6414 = -0.1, 3.65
